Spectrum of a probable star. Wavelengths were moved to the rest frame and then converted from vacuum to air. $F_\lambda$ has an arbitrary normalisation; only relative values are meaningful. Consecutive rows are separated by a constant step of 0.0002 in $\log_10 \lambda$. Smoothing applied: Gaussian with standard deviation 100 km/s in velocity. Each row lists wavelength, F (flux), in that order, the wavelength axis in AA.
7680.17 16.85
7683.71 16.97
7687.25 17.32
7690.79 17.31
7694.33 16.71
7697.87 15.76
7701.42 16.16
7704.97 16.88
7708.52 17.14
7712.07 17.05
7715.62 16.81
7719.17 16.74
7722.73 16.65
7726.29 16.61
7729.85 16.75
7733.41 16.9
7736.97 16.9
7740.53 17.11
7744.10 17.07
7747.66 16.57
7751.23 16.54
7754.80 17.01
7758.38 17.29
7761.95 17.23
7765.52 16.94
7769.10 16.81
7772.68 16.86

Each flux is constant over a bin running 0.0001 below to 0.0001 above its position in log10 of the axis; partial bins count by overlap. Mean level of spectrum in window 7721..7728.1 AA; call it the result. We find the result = 16.6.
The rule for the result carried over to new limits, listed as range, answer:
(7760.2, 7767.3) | 17.1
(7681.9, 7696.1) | 17.1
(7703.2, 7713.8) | 17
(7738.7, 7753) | 16.8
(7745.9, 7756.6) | 16.7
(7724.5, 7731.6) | 16.7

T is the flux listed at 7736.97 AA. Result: 16.9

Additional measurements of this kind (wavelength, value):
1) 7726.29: 16.61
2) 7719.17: 16.74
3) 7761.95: 17.23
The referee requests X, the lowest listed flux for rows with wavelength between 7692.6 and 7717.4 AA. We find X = 15.76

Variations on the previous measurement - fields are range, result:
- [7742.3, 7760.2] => 16.54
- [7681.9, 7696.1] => 16.71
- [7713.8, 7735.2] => 16.61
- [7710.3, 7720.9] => 16.74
